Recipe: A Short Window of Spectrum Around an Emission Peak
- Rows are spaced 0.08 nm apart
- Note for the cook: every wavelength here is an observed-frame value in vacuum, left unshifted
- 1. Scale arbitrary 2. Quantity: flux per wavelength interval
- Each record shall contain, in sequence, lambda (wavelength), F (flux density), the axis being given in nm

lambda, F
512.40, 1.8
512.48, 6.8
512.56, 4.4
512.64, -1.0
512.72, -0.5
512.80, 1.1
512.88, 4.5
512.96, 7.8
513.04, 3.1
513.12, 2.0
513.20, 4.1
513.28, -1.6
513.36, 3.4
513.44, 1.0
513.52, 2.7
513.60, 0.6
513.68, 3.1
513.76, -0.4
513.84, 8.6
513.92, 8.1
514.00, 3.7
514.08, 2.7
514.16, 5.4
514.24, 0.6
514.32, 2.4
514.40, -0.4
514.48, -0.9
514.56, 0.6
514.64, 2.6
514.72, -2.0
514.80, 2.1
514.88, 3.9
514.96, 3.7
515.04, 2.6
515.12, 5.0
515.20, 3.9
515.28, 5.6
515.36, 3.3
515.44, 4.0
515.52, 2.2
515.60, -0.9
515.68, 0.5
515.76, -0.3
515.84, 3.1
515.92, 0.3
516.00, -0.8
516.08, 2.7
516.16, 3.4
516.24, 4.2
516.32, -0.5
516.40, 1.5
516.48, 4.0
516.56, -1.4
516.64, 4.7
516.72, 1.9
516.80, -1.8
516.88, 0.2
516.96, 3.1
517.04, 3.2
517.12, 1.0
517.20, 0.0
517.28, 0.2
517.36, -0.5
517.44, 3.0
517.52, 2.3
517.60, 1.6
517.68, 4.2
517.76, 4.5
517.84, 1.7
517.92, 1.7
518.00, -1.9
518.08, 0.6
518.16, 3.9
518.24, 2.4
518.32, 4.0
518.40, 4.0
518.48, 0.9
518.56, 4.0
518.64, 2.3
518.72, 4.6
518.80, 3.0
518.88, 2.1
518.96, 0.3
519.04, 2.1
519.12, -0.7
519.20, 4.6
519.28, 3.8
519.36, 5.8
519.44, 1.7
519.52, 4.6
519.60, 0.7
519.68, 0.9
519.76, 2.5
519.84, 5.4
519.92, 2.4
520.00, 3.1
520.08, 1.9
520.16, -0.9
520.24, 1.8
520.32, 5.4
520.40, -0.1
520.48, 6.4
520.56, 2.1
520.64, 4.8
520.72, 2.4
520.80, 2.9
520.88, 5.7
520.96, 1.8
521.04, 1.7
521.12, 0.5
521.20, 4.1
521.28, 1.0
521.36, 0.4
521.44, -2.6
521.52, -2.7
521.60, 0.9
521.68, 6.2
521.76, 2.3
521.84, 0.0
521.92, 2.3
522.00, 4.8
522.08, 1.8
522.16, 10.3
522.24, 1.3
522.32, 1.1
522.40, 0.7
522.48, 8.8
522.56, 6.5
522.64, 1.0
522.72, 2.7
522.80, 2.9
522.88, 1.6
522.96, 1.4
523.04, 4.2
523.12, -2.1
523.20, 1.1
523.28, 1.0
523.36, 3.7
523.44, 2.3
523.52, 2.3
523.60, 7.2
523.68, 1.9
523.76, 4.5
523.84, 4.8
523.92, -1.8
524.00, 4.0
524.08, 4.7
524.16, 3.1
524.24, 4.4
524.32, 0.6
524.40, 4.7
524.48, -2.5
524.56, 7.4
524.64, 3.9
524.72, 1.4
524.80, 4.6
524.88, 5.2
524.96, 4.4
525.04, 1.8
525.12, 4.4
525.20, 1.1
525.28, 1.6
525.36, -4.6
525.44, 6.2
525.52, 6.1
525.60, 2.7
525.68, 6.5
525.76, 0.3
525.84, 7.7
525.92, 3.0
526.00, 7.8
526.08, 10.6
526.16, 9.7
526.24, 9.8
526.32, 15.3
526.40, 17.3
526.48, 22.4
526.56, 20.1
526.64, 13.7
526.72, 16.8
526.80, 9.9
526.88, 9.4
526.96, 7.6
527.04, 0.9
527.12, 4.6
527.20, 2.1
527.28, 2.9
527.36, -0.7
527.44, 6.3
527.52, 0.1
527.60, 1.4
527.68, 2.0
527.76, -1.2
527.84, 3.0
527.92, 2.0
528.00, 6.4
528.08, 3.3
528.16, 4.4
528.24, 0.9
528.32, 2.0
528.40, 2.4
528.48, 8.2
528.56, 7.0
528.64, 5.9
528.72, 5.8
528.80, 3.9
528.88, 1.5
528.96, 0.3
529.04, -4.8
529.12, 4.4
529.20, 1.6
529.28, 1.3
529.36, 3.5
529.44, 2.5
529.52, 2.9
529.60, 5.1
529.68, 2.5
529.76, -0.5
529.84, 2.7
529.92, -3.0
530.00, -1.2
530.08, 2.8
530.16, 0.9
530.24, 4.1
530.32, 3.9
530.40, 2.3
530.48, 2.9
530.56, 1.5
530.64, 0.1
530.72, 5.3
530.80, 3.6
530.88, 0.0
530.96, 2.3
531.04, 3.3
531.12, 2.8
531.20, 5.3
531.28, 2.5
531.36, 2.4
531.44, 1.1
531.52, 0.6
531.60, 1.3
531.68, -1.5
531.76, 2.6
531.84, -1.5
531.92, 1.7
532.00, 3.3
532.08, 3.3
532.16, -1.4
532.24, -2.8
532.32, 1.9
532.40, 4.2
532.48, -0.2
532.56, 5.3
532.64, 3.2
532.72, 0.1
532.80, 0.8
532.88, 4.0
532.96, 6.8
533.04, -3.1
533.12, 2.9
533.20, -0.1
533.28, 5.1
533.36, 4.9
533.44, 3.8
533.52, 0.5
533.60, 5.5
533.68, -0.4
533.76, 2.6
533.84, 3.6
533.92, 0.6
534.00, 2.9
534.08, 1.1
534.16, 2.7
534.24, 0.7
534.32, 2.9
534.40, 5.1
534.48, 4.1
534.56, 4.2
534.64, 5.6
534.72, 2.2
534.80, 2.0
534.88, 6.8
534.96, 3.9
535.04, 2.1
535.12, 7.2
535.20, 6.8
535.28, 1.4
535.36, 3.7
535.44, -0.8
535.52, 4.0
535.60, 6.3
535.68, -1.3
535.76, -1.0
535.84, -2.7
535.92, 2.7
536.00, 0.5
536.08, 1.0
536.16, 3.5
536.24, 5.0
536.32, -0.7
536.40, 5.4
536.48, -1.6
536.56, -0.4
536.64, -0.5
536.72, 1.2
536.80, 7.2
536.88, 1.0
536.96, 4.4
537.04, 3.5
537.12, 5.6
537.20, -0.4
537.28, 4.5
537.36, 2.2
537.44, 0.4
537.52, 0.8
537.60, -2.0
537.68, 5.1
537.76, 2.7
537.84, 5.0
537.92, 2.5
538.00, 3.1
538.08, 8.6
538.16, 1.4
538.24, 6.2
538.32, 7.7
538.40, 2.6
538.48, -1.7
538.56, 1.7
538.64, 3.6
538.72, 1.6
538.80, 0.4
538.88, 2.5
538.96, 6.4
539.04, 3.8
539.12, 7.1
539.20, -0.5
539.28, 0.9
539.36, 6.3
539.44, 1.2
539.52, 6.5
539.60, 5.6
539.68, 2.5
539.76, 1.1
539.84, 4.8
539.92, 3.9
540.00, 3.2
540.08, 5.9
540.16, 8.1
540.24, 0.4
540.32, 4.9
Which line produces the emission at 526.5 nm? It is [O II] 3727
